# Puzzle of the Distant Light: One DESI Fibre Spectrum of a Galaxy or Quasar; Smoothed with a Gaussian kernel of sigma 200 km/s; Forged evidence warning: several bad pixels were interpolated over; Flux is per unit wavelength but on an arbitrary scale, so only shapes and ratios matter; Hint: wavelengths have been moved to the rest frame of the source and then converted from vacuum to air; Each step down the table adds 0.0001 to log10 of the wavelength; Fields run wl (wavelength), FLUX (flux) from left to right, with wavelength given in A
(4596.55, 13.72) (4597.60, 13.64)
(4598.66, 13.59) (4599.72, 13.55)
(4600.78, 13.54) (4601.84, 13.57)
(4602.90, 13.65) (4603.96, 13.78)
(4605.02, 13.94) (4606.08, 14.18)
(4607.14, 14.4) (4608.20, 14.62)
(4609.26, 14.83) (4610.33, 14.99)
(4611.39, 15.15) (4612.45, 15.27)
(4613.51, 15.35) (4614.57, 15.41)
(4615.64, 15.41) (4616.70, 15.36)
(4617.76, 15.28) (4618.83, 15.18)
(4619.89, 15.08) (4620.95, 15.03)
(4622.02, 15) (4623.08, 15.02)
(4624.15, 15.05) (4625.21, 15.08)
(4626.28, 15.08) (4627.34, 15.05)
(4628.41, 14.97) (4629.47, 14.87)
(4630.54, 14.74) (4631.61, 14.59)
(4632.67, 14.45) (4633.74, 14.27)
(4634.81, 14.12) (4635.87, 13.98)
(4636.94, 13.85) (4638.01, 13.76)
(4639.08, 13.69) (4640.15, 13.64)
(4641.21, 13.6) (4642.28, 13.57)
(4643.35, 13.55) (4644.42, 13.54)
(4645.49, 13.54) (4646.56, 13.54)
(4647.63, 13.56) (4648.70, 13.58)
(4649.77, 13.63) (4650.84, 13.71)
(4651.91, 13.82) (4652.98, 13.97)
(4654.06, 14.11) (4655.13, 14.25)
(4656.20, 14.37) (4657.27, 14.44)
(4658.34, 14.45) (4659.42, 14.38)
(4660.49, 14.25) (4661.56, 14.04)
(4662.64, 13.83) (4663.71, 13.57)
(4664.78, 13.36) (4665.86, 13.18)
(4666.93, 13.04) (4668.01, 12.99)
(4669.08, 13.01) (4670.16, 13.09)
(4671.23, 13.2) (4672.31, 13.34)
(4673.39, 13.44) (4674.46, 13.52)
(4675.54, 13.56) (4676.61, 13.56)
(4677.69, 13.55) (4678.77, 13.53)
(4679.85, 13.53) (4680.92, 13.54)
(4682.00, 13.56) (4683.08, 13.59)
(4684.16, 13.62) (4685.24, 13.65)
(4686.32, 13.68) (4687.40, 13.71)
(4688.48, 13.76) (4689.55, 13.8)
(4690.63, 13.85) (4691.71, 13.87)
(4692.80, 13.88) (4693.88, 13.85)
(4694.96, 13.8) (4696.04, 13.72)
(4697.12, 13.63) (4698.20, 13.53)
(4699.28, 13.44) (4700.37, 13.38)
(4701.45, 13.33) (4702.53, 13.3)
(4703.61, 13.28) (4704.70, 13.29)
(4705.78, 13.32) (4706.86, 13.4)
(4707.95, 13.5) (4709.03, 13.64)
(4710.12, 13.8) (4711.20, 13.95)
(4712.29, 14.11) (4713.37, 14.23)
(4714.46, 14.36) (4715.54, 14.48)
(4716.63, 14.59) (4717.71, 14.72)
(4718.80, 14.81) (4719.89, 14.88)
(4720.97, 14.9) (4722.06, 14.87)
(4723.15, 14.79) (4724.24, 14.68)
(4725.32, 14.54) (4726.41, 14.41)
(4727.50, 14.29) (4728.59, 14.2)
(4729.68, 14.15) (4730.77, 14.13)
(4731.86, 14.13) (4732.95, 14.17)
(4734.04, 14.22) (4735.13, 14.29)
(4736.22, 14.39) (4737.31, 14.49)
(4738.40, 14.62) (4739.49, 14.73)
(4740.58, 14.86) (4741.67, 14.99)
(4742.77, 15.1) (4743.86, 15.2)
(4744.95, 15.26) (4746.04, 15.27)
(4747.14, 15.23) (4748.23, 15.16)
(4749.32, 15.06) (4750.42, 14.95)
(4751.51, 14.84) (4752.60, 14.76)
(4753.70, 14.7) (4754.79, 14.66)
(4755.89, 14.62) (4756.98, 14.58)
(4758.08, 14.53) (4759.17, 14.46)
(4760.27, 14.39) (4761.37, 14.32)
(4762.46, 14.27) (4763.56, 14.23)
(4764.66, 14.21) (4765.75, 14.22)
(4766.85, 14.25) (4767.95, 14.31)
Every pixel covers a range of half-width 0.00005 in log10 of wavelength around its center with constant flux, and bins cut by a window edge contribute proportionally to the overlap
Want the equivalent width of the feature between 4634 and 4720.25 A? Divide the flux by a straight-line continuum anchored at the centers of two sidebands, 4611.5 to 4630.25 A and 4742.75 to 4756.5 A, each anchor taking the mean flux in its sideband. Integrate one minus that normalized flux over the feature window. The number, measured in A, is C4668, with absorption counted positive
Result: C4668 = 7.6 A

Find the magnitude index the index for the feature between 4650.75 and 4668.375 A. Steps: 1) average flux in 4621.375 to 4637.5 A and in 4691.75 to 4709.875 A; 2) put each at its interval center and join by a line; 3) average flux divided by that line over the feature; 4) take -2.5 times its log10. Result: 0.02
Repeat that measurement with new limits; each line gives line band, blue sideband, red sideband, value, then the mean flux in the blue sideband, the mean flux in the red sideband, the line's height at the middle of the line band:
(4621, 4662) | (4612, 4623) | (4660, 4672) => 0.01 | 15.2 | 13.4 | 14.3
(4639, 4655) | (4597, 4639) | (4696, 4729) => 0.06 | 14.6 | 14.1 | 14.4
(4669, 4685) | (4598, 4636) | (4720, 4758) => 0.09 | 14.7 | 14.7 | 14.7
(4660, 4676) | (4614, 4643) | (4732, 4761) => 0.10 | 14.6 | 14.7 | 14.7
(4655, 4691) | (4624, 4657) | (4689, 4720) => 0.03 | 14.1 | 13.8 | 14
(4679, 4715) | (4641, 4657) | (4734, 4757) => 0.05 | 13.8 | 14.8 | 14.3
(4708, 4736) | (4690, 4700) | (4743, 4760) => -0.01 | 13.7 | 14.9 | 14.3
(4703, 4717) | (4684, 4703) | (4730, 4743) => 0.01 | 13.7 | 14.5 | 14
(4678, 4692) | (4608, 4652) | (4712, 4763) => 0.07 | 14.5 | 14.6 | 14.6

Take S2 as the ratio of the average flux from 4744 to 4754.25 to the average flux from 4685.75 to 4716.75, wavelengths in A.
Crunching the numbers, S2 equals 1.10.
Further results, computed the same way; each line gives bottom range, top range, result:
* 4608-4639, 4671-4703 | 0.92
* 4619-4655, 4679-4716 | 0.96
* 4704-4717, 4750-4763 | 1.05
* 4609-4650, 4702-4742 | 0.98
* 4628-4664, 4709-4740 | 1.03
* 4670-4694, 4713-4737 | 1.06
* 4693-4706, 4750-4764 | 1.08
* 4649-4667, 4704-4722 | 1.02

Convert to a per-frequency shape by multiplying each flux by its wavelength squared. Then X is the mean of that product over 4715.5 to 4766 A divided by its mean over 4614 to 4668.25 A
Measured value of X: 1.07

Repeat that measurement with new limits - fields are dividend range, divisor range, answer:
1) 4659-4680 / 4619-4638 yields 0.93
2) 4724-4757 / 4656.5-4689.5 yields 1.11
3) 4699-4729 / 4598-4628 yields 1.00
